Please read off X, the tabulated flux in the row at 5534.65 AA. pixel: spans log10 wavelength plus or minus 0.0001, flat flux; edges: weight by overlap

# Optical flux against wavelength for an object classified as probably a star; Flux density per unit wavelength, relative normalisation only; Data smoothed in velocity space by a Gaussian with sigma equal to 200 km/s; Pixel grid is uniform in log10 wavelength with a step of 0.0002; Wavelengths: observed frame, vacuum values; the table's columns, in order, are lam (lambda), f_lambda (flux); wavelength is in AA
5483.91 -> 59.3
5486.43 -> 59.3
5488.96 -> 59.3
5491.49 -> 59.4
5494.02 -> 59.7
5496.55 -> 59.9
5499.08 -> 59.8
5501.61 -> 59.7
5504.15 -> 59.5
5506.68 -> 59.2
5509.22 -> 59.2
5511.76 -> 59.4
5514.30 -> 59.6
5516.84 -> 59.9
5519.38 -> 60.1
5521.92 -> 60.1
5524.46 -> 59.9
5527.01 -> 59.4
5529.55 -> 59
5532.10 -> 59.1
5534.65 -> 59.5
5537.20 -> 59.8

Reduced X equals 59.5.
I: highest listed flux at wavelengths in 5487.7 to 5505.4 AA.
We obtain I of 59.9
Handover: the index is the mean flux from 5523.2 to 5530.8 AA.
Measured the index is 59.4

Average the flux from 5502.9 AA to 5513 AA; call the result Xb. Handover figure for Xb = 59.3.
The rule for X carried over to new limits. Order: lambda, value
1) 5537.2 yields 59.8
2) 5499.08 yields 59.8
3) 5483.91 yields 59.3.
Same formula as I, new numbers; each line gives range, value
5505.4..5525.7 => 60.1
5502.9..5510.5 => 59.5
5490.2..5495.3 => 59.7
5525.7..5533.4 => 59.4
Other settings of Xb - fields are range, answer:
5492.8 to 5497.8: 59.8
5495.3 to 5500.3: 59.9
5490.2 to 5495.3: 59.5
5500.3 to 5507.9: 59.5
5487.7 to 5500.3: 59.6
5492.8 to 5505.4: 59.7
